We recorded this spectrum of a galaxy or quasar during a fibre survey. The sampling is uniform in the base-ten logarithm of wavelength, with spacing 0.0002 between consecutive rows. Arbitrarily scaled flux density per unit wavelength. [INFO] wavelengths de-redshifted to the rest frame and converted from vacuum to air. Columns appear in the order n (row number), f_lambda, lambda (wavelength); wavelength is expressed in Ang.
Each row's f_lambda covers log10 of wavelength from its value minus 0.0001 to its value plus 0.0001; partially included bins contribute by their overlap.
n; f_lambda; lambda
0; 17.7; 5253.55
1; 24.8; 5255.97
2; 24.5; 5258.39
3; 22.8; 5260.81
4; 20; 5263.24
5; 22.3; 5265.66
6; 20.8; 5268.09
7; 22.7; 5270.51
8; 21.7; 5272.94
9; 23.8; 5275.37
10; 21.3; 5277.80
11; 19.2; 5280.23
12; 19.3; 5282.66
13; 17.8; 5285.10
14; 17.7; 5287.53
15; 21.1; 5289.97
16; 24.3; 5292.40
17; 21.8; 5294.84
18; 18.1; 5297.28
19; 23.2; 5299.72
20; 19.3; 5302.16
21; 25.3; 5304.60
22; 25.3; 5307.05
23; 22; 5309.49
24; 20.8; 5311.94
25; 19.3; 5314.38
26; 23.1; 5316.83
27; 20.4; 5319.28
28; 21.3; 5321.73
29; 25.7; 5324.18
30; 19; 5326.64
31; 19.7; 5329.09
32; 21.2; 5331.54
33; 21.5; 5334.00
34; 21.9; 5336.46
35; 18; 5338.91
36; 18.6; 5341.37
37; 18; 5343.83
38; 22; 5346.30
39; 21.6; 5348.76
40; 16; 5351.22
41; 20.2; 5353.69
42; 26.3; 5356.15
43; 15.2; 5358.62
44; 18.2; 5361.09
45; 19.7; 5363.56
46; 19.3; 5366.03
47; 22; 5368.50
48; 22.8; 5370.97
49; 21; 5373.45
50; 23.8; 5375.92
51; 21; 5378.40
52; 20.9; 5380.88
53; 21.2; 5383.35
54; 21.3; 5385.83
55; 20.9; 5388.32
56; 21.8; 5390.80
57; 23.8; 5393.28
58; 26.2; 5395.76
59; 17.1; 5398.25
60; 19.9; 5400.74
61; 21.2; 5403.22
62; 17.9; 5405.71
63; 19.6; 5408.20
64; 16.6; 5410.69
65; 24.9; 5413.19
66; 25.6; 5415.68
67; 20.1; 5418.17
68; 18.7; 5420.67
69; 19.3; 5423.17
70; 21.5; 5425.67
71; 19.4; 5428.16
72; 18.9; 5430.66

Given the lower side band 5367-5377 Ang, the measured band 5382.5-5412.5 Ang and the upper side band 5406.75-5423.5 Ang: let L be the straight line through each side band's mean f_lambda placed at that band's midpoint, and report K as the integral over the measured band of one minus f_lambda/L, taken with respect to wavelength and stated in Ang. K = 0.96 Ang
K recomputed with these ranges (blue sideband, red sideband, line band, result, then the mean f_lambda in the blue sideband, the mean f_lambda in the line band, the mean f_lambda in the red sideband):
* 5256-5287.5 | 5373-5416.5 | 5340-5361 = 1.7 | 21.3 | 19.6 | 21.3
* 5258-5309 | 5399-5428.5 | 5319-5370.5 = 1.6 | 21.5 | 20.3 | 20.4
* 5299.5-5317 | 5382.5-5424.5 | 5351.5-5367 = 1.4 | 22.2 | 19.6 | 20.9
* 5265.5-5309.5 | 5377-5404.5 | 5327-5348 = 1.3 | 21.4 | 20.1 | 21.4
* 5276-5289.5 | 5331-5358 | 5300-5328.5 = -3.0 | 19.4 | 21.9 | 20.3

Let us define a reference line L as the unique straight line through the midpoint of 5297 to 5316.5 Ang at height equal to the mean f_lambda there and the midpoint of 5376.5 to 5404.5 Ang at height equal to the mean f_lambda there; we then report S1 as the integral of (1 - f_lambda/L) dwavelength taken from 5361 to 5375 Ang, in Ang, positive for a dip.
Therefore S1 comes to 0.5 Ang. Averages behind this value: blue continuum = 21.9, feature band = 20.8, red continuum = 21.4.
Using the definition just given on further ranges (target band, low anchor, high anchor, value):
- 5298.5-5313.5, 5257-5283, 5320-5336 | -0.7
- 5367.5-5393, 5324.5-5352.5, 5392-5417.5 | -1.2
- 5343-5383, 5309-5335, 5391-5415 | 1.1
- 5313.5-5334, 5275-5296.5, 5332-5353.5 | -1.3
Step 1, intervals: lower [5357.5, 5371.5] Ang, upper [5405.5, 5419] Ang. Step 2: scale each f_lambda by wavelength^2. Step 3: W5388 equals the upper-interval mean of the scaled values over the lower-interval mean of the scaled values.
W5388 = 1.1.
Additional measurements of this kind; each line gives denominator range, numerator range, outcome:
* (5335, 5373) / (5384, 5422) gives 1.07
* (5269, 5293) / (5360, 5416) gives 1.06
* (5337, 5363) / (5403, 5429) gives 1.07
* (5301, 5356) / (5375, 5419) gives 1.04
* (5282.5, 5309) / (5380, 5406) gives 1.03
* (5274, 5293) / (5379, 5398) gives 1.12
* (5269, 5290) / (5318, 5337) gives 1.06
